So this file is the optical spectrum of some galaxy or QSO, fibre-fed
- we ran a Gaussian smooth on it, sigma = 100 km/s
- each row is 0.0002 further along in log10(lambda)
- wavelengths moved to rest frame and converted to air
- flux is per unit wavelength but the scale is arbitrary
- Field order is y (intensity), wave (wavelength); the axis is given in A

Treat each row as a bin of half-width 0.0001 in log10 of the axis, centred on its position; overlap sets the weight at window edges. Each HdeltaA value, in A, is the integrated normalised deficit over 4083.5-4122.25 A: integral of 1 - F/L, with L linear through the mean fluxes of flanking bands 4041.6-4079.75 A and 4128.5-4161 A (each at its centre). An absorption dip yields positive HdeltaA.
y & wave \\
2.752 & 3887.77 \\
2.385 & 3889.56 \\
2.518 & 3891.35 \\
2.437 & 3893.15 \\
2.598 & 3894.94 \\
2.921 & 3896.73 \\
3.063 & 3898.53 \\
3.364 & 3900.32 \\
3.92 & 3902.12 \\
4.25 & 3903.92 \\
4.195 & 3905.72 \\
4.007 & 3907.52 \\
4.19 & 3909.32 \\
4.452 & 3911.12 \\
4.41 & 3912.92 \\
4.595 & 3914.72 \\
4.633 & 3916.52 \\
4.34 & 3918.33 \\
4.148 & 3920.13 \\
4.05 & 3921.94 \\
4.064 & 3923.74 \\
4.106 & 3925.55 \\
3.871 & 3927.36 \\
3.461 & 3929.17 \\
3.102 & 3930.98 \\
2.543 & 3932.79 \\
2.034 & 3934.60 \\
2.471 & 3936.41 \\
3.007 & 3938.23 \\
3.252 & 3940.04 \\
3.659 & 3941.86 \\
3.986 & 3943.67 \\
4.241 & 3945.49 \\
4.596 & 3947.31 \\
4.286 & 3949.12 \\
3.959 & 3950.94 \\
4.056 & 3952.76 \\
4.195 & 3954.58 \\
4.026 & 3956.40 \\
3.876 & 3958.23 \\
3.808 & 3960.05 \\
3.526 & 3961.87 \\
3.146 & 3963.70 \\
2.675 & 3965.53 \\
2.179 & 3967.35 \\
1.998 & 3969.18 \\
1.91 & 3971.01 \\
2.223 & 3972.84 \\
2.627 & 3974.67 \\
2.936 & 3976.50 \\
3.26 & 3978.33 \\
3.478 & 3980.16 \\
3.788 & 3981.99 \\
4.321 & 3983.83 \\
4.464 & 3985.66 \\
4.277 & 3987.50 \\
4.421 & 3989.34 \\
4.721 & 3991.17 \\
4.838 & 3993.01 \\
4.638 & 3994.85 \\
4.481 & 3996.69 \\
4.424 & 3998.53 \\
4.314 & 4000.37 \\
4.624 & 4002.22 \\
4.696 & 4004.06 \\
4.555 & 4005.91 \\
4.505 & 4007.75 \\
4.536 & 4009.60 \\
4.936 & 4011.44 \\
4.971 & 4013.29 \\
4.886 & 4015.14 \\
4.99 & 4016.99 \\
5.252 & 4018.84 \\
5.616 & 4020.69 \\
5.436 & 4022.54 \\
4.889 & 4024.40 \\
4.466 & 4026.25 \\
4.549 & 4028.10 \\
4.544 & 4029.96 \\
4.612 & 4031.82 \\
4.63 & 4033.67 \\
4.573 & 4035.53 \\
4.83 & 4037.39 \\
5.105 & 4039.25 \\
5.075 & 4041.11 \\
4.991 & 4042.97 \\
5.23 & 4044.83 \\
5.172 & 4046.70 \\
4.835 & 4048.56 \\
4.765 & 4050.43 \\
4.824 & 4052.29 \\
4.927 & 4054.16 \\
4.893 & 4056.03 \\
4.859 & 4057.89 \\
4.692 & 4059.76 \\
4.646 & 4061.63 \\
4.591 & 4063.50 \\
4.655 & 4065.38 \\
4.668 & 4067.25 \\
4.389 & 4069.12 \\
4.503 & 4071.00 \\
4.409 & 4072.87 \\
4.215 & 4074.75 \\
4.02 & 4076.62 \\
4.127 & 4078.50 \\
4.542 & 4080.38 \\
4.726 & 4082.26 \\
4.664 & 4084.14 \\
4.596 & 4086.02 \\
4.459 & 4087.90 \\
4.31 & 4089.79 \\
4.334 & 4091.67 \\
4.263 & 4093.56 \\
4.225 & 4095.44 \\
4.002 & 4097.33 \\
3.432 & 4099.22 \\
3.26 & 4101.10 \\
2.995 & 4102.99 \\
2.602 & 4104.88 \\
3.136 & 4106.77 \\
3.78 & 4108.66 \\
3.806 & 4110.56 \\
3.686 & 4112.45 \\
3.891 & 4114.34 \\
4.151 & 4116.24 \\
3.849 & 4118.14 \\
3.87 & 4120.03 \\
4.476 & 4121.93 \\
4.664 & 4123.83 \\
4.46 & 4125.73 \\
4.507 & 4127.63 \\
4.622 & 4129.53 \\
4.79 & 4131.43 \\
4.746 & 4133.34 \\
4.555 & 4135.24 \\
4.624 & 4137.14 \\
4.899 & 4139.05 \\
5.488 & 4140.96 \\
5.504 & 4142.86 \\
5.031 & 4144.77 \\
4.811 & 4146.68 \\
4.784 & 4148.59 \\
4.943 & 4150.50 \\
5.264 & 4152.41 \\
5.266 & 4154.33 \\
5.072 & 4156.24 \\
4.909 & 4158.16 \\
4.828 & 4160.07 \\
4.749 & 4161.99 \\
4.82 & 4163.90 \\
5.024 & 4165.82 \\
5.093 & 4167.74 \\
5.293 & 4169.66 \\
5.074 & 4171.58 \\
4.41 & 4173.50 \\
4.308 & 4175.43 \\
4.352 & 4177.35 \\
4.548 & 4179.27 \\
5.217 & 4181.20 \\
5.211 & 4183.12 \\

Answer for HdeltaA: 7.5 A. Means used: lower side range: 4.67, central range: 3.88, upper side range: 4.95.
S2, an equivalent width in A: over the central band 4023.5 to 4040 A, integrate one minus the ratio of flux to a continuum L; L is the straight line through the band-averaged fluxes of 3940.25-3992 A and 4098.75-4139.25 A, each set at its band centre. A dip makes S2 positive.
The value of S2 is -4.0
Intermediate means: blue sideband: 3.59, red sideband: 4.03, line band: 4.68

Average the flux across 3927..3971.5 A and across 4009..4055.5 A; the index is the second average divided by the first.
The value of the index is 1.46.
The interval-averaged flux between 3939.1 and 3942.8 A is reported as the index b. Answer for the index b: 3.46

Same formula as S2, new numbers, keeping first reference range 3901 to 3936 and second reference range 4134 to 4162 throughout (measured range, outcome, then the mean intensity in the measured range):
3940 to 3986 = 7.0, 3.47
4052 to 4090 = 0.5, 4.56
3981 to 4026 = -4.1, 4.69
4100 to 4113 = 4.0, 3.32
